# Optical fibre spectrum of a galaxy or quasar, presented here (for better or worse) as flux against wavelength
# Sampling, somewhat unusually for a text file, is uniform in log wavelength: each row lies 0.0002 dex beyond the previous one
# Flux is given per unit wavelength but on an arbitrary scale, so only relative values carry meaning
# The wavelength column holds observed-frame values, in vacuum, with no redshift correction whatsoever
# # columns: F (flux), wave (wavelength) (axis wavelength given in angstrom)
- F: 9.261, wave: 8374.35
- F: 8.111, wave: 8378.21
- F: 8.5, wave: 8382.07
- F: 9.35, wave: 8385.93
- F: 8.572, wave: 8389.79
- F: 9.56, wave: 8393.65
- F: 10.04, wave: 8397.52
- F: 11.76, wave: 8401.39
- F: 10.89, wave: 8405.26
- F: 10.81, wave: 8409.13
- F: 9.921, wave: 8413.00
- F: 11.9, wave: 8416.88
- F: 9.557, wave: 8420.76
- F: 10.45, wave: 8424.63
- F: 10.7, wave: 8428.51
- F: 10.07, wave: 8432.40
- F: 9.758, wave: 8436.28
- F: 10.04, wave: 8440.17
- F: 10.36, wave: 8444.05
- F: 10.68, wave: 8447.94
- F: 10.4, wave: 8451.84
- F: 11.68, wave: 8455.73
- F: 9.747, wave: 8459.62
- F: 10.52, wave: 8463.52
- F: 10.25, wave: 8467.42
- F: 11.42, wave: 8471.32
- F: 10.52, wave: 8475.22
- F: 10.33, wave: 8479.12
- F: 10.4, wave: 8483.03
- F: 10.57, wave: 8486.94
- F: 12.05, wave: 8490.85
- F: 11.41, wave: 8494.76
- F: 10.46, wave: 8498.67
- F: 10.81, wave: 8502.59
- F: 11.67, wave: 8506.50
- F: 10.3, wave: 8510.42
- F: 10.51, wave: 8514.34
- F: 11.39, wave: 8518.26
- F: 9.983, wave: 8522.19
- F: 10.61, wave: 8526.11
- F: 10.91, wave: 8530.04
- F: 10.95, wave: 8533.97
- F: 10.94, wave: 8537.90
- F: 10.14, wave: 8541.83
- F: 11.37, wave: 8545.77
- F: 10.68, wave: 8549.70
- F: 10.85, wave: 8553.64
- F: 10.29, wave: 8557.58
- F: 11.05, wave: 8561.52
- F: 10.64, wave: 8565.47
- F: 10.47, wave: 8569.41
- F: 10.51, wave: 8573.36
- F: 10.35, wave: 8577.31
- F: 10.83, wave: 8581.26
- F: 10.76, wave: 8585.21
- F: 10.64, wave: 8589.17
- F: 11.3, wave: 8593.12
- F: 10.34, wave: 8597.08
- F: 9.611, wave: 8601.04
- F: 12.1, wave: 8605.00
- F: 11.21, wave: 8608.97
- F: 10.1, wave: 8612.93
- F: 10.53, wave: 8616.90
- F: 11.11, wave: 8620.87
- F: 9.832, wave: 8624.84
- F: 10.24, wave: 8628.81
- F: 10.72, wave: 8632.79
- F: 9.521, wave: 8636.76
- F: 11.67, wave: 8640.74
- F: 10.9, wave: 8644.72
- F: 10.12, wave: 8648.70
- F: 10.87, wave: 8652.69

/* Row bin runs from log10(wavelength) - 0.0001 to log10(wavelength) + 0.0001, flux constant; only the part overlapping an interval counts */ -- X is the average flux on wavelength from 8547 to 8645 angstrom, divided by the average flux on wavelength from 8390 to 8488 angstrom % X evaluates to 1.02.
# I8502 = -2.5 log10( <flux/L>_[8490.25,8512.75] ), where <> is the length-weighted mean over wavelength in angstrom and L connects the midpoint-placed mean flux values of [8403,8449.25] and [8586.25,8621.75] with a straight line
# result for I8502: -0.048 mag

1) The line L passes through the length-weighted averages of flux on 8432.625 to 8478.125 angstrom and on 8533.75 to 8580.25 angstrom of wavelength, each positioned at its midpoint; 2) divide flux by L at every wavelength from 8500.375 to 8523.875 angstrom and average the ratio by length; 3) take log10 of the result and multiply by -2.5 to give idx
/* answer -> -0.02 mag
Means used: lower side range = 10.5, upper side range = 10.7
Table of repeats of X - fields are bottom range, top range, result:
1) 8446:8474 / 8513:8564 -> 1.01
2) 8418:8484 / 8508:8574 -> 1.03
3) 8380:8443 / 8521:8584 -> 1.05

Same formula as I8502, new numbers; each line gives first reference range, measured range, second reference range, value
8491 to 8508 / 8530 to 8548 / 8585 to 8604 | 0.01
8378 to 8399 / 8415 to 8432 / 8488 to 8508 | -0.09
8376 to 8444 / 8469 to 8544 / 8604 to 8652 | -0.05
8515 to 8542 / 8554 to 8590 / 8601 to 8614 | 0.02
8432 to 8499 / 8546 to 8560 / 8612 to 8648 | -0.02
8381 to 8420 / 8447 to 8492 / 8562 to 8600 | -0.04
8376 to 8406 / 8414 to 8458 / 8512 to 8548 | -0.06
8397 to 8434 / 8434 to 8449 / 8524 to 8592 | 0.05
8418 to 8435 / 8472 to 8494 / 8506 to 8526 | -0.03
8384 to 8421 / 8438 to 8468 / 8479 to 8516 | 0.01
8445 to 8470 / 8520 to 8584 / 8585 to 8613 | 0.01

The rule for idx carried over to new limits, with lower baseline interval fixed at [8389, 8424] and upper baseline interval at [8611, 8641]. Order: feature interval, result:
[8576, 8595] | -0.04 mag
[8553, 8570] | -0.03 mag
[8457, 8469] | 0.01 mag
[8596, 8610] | -0.04 mag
